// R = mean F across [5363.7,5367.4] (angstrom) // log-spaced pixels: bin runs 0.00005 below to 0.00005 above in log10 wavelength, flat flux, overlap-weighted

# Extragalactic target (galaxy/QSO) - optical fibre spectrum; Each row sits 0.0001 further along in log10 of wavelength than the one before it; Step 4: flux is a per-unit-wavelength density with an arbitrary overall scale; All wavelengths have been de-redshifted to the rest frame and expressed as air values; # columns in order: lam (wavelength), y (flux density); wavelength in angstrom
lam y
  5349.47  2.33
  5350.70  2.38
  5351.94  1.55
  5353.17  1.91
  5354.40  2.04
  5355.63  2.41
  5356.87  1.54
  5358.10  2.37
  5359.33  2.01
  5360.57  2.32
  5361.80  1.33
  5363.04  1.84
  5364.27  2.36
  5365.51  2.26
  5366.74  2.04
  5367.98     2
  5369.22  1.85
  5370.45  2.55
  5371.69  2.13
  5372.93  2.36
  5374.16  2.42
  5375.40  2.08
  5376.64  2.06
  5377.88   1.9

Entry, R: 2.21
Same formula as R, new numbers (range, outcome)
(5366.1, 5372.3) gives 2.11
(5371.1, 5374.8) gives 2.3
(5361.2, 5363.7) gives 1.6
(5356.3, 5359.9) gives 1.98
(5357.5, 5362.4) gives 2.01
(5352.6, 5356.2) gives 2.12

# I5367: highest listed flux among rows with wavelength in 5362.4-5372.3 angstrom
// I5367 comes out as 2.55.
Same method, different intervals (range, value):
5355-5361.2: 2.41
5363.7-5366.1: 2.36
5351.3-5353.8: 1.91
